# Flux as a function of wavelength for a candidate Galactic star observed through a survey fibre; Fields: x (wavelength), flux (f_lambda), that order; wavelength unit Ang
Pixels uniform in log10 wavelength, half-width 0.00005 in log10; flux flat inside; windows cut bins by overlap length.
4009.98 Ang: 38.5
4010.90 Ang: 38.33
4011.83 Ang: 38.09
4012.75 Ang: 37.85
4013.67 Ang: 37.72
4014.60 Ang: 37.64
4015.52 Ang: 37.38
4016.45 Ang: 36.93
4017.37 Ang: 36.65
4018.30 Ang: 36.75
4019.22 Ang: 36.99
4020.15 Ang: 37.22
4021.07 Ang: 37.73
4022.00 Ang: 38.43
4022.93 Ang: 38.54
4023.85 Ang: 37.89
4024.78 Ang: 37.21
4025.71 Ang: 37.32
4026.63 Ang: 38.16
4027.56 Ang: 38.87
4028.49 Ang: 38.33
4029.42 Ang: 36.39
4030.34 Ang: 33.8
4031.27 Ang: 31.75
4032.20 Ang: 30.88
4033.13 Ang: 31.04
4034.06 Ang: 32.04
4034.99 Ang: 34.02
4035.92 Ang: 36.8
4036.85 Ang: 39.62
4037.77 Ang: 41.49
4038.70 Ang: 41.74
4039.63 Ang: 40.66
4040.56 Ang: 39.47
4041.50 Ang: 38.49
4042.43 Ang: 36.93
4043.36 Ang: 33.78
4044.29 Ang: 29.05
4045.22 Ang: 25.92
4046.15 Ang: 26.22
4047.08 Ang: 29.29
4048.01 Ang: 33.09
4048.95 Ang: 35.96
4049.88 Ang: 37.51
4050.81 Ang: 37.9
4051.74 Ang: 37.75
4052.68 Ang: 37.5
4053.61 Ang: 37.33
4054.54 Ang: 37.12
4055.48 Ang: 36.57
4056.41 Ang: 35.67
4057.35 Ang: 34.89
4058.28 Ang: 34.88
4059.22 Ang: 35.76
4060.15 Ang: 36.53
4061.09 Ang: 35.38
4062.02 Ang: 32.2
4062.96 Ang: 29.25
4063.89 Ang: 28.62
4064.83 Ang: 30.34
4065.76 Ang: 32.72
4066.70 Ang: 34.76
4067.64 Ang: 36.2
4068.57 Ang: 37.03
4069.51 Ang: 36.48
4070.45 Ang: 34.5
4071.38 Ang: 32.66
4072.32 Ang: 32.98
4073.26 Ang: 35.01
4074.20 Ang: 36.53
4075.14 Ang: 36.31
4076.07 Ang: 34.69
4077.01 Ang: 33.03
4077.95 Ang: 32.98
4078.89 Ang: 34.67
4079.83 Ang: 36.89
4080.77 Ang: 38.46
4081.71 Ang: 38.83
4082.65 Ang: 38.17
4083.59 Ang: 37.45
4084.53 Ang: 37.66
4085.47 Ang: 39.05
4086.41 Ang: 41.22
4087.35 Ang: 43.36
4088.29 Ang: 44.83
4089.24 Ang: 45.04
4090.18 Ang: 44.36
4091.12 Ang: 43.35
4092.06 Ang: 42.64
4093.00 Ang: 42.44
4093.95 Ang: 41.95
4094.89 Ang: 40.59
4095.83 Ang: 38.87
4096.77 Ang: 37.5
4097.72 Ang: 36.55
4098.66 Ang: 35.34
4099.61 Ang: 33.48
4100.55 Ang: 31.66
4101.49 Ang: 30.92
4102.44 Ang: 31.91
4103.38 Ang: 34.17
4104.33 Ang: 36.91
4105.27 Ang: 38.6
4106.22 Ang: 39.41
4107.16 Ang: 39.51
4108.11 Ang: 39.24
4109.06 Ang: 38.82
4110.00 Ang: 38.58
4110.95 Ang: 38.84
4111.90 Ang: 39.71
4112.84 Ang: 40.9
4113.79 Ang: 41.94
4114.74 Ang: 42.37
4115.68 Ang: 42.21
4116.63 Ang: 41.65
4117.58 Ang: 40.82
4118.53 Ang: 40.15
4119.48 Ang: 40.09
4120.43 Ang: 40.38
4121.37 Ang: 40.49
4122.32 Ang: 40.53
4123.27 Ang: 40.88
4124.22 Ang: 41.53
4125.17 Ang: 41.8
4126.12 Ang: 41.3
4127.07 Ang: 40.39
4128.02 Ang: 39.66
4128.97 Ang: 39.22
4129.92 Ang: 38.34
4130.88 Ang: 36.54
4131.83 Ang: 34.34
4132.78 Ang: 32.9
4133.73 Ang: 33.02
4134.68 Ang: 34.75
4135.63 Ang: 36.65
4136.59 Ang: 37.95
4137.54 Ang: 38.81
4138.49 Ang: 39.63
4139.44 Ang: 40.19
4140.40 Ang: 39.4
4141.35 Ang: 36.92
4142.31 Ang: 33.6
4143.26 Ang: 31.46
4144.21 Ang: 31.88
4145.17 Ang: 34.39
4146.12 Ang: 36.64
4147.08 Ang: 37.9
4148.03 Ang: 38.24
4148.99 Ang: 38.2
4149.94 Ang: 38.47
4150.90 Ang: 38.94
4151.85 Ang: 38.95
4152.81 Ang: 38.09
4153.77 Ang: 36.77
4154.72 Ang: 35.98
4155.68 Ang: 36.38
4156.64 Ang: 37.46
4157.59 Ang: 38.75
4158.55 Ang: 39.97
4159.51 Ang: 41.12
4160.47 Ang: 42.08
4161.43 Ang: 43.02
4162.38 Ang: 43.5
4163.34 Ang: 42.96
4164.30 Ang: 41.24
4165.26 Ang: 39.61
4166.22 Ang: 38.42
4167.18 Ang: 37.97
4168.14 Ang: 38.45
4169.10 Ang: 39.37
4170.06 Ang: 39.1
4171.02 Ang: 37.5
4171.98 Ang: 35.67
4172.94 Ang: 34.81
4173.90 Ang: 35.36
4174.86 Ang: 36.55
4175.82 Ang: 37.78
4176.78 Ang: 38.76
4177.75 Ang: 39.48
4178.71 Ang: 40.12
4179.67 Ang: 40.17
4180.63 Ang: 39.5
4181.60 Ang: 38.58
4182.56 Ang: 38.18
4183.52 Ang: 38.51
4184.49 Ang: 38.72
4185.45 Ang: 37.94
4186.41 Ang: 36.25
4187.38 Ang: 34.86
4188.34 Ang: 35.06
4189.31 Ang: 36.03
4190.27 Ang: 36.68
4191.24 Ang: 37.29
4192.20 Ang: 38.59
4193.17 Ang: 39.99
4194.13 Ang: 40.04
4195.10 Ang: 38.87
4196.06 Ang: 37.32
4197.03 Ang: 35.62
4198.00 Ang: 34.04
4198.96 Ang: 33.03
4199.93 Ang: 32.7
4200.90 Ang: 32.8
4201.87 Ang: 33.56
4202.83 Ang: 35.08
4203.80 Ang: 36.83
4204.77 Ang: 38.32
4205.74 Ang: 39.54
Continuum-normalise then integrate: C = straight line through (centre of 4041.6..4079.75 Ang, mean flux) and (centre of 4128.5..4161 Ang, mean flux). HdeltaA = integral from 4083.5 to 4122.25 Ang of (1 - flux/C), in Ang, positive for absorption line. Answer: -4.0 Ang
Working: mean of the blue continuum 34.2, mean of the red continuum 37.2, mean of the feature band 39.4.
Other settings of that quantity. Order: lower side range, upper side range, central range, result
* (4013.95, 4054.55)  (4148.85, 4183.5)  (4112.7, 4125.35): -1.10 Ang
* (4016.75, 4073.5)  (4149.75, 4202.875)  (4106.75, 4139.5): -2.12 Ang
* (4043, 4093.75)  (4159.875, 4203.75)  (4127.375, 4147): 0.38 Ang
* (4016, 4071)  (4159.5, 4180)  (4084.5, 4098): -1.69 Ang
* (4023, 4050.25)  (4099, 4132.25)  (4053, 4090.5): 0.66 Ang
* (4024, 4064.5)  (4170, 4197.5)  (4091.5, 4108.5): -0.54 Ang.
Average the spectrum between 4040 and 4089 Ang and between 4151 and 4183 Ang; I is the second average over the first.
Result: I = 1.1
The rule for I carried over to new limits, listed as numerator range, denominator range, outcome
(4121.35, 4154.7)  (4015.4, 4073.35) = 1.06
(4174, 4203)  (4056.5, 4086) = 1.06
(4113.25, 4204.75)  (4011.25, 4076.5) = 1.07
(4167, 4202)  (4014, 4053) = 1.03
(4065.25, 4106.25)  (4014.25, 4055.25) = 1.04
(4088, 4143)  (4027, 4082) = 1.11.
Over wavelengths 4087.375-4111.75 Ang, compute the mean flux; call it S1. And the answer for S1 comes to 38.7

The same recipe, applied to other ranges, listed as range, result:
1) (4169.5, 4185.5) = 38.1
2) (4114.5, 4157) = 38.1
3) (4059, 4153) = 37.6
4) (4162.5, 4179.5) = 38.6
